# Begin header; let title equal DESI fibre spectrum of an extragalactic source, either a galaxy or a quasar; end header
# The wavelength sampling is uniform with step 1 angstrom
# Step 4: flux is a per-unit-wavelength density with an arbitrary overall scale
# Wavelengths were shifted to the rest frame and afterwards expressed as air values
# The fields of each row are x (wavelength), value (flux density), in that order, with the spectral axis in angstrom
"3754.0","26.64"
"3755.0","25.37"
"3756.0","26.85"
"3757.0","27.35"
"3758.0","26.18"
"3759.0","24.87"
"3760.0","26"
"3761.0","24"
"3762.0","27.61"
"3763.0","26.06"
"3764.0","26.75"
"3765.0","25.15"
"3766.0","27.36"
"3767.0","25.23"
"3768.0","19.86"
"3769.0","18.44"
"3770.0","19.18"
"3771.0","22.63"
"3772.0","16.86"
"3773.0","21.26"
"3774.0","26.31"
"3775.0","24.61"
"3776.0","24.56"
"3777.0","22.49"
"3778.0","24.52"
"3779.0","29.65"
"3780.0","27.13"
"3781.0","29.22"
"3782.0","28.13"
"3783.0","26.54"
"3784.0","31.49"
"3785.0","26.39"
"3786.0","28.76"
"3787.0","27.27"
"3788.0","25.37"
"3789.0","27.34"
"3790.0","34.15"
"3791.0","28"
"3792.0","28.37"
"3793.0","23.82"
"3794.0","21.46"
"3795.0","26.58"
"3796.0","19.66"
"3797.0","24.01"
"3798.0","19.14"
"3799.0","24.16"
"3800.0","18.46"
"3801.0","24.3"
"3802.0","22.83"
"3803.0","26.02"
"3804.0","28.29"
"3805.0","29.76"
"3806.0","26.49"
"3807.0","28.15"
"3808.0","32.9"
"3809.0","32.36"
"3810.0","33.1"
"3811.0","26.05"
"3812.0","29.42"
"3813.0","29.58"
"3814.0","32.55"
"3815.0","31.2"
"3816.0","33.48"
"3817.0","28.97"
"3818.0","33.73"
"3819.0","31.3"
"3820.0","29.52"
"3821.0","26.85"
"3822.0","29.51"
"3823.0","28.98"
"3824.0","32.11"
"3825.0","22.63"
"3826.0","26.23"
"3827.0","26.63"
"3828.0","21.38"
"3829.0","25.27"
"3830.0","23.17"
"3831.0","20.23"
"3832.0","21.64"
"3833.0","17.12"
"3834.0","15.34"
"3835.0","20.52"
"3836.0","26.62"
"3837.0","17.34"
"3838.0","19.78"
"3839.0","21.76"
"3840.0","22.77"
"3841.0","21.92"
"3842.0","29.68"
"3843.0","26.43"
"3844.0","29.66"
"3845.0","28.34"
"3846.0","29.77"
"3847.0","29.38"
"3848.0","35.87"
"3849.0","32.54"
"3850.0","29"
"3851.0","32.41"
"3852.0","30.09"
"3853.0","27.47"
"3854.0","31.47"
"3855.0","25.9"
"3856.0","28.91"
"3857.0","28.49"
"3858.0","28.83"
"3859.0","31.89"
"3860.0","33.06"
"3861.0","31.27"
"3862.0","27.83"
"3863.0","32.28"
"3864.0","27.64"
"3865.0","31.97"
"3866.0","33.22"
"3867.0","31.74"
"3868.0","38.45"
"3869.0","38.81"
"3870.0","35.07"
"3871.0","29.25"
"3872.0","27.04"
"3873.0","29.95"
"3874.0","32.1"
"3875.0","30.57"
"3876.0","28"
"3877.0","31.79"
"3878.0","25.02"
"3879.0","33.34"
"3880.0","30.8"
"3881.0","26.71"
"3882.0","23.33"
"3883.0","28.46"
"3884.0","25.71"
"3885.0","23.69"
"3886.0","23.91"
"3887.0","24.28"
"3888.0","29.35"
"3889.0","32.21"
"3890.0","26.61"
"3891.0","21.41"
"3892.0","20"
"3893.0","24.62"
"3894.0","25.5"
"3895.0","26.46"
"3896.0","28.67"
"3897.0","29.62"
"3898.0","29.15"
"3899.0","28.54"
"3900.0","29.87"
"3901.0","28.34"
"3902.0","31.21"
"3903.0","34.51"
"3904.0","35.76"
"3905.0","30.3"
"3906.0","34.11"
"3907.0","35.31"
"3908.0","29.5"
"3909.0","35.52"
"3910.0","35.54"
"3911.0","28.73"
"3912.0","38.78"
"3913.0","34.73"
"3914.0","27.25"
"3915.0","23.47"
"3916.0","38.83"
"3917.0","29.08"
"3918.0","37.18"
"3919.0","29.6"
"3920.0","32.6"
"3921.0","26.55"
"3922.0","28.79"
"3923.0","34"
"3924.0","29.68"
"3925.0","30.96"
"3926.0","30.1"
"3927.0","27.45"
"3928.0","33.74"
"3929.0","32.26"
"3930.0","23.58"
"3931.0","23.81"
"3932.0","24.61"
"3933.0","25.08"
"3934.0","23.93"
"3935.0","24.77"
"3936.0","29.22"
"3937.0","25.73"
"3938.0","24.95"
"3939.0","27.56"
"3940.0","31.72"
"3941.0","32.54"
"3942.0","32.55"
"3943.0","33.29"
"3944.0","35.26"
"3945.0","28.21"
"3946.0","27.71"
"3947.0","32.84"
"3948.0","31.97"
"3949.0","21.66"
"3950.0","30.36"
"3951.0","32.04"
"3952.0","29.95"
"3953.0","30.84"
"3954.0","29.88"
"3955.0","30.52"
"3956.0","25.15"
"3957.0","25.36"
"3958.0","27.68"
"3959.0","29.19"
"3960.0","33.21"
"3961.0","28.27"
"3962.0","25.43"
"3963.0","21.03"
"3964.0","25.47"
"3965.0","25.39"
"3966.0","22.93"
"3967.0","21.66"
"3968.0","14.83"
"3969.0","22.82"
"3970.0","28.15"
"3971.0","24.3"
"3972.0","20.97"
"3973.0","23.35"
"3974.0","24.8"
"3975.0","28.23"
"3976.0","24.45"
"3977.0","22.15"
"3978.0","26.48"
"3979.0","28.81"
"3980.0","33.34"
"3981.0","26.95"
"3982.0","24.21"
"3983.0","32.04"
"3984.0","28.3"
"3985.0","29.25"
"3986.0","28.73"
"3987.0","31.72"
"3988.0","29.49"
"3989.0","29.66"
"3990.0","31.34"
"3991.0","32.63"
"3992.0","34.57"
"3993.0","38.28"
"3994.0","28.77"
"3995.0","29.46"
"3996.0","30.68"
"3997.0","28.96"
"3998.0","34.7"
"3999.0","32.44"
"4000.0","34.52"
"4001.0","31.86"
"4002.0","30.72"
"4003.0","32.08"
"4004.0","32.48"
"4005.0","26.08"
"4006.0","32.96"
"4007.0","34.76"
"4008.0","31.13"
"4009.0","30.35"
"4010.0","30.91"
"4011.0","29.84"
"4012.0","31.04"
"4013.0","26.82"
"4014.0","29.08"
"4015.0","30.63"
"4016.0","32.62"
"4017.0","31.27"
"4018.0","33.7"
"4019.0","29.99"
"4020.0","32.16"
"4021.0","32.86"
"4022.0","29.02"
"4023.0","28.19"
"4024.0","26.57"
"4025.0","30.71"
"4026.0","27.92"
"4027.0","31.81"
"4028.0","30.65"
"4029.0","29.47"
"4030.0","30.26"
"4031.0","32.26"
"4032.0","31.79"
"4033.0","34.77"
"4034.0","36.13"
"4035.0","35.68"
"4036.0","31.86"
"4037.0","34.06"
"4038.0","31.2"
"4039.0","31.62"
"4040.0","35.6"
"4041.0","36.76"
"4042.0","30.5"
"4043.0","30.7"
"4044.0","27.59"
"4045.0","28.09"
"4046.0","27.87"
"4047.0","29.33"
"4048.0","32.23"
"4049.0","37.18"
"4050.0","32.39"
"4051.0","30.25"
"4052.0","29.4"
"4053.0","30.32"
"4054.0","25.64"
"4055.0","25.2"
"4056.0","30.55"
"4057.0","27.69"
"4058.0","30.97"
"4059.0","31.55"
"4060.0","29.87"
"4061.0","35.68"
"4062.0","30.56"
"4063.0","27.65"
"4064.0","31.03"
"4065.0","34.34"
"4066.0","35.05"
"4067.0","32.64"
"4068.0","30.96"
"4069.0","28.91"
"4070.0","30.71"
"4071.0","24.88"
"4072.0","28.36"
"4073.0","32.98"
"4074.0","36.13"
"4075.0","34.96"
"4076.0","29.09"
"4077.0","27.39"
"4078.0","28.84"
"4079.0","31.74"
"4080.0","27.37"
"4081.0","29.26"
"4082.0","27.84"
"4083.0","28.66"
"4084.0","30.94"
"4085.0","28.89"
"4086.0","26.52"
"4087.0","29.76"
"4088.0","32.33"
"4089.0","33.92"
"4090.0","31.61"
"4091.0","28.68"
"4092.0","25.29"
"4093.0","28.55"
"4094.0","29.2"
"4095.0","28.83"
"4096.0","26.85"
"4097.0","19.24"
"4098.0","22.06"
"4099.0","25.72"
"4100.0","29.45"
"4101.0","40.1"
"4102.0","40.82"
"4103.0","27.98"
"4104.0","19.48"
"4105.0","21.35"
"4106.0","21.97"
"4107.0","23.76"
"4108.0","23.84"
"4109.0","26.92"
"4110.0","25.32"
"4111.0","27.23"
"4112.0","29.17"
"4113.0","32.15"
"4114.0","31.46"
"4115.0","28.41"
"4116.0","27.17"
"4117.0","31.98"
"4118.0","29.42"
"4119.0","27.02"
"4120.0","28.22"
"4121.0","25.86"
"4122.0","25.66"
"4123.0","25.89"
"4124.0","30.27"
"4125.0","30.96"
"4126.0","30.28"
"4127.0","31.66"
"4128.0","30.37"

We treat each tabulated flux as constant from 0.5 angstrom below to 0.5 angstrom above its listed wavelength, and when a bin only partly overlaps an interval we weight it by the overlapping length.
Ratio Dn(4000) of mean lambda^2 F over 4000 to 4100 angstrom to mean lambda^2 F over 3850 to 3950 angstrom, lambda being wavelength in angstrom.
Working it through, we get 1.1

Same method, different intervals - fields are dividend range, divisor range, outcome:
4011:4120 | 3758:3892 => 1.25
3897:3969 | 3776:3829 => 1.14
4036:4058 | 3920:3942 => 1.15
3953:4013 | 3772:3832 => 1.17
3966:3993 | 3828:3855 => 1.14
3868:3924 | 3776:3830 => 1.15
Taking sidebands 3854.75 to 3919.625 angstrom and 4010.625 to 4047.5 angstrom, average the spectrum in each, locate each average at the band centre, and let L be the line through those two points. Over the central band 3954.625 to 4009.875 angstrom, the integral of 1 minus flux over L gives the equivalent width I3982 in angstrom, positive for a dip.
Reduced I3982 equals 4.2 angstrom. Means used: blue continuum 30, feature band 28.4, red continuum 31.1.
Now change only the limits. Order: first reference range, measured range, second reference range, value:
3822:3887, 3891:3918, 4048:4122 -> -2.3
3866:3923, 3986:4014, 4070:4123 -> -2.0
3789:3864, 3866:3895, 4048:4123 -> -1.1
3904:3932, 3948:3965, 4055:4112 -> 1.5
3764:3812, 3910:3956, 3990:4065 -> -1.2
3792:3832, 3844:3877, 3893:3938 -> -3.0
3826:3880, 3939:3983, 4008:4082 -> 3.3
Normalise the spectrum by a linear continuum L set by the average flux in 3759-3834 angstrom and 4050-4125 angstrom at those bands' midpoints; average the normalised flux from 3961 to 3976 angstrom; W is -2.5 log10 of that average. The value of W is 0.17 mag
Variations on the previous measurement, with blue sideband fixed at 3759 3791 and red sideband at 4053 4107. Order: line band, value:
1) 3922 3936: -0.02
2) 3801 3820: -0.14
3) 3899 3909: -0.18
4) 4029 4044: -0.14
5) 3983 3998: -0.10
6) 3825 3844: 0.16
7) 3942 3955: -0.10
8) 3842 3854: -0.14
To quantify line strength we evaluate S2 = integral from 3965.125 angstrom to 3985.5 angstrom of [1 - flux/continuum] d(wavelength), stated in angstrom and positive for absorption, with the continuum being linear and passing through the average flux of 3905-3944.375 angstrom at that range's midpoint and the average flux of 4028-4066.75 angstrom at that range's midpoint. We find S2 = 3.5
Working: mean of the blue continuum 30.3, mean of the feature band 25.4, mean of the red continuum 31.4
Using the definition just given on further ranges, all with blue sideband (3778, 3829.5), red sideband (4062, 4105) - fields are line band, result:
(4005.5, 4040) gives -2.7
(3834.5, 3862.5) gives 0.0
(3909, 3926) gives -2.0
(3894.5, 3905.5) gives -0.8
